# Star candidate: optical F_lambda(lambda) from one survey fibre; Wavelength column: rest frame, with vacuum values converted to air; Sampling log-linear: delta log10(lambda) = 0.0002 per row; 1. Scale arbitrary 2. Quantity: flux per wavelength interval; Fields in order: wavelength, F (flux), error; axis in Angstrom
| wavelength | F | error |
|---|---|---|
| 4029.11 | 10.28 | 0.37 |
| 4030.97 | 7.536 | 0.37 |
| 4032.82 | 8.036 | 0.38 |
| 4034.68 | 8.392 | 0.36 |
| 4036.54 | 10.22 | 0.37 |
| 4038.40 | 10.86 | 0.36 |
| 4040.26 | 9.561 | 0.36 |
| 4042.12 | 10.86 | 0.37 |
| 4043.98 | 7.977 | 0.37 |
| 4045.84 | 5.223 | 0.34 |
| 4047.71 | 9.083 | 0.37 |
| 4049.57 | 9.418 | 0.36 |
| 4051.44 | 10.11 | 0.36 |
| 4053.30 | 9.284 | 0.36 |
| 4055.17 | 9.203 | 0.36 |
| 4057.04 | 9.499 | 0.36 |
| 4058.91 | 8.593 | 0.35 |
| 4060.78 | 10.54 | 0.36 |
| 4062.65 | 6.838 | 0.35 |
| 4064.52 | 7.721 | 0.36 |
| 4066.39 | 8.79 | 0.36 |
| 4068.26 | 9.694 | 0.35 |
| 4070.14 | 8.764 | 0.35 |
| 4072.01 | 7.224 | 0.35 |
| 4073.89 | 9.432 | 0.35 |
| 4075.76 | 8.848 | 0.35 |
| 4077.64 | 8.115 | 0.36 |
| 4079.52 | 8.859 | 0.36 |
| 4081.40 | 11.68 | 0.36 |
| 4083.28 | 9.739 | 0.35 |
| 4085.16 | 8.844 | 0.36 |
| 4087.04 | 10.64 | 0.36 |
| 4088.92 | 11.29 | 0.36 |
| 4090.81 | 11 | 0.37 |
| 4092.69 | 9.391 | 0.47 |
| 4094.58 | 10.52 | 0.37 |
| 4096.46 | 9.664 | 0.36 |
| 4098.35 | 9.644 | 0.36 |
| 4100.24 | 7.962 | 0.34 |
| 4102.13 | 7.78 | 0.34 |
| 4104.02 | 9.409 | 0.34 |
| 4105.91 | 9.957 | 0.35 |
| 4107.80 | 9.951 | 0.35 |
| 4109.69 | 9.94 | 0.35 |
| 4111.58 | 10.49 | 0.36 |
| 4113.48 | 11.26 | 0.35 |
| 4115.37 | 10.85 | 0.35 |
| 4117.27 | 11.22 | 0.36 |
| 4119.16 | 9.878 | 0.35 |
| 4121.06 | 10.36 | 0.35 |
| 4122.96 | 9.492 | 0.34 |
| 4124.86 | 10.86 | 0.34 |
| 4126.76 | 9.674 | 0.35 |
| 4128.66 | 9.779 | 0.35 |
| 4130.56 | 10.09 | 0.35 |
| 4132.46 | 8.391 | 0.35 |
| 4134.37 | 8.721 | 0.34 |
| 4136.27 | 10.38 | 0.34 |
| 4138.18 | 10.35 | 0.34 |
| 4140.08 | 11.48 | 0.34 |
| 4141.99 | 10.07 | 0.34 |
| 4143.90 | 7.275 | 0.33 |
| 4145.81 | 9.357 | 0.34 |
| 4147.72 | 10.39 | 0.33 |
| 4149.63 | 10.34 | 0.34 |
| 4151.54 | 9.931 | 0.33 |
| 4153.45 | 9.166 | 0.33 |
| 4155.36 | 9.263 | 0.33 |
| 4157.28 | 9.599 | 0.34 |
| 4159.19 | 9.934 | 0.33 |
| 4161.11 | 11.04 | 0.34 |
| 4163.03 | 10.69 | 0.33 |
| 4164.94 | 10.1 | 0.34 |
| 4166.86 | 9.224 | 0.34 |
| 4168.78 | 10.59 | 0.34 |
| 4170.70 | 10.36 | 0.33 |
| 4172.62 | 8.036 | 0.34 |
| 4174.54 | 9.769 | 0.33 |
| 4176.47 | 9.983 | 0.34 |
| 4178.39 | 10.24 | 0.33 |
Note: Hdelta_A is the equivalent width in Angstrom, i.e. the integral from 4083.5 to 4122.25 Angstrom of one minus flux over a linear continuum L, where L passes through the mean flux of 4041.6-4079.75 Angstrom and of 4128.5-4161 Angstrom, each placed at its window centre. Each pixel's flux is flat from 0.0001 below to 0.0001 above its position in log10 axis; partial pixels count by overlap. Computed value -3.2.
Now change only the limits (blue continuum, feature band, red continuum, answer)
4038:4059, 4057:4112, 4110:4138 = 1.4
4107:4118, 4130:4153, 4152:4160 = 0.4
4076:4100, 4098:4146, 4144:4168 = 0.2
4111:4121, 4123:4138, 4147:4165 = 1.1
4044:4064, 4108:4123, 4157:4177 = -1.7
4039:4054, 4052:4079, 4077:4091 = 2.0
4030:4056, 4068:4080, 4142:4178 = 0.7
